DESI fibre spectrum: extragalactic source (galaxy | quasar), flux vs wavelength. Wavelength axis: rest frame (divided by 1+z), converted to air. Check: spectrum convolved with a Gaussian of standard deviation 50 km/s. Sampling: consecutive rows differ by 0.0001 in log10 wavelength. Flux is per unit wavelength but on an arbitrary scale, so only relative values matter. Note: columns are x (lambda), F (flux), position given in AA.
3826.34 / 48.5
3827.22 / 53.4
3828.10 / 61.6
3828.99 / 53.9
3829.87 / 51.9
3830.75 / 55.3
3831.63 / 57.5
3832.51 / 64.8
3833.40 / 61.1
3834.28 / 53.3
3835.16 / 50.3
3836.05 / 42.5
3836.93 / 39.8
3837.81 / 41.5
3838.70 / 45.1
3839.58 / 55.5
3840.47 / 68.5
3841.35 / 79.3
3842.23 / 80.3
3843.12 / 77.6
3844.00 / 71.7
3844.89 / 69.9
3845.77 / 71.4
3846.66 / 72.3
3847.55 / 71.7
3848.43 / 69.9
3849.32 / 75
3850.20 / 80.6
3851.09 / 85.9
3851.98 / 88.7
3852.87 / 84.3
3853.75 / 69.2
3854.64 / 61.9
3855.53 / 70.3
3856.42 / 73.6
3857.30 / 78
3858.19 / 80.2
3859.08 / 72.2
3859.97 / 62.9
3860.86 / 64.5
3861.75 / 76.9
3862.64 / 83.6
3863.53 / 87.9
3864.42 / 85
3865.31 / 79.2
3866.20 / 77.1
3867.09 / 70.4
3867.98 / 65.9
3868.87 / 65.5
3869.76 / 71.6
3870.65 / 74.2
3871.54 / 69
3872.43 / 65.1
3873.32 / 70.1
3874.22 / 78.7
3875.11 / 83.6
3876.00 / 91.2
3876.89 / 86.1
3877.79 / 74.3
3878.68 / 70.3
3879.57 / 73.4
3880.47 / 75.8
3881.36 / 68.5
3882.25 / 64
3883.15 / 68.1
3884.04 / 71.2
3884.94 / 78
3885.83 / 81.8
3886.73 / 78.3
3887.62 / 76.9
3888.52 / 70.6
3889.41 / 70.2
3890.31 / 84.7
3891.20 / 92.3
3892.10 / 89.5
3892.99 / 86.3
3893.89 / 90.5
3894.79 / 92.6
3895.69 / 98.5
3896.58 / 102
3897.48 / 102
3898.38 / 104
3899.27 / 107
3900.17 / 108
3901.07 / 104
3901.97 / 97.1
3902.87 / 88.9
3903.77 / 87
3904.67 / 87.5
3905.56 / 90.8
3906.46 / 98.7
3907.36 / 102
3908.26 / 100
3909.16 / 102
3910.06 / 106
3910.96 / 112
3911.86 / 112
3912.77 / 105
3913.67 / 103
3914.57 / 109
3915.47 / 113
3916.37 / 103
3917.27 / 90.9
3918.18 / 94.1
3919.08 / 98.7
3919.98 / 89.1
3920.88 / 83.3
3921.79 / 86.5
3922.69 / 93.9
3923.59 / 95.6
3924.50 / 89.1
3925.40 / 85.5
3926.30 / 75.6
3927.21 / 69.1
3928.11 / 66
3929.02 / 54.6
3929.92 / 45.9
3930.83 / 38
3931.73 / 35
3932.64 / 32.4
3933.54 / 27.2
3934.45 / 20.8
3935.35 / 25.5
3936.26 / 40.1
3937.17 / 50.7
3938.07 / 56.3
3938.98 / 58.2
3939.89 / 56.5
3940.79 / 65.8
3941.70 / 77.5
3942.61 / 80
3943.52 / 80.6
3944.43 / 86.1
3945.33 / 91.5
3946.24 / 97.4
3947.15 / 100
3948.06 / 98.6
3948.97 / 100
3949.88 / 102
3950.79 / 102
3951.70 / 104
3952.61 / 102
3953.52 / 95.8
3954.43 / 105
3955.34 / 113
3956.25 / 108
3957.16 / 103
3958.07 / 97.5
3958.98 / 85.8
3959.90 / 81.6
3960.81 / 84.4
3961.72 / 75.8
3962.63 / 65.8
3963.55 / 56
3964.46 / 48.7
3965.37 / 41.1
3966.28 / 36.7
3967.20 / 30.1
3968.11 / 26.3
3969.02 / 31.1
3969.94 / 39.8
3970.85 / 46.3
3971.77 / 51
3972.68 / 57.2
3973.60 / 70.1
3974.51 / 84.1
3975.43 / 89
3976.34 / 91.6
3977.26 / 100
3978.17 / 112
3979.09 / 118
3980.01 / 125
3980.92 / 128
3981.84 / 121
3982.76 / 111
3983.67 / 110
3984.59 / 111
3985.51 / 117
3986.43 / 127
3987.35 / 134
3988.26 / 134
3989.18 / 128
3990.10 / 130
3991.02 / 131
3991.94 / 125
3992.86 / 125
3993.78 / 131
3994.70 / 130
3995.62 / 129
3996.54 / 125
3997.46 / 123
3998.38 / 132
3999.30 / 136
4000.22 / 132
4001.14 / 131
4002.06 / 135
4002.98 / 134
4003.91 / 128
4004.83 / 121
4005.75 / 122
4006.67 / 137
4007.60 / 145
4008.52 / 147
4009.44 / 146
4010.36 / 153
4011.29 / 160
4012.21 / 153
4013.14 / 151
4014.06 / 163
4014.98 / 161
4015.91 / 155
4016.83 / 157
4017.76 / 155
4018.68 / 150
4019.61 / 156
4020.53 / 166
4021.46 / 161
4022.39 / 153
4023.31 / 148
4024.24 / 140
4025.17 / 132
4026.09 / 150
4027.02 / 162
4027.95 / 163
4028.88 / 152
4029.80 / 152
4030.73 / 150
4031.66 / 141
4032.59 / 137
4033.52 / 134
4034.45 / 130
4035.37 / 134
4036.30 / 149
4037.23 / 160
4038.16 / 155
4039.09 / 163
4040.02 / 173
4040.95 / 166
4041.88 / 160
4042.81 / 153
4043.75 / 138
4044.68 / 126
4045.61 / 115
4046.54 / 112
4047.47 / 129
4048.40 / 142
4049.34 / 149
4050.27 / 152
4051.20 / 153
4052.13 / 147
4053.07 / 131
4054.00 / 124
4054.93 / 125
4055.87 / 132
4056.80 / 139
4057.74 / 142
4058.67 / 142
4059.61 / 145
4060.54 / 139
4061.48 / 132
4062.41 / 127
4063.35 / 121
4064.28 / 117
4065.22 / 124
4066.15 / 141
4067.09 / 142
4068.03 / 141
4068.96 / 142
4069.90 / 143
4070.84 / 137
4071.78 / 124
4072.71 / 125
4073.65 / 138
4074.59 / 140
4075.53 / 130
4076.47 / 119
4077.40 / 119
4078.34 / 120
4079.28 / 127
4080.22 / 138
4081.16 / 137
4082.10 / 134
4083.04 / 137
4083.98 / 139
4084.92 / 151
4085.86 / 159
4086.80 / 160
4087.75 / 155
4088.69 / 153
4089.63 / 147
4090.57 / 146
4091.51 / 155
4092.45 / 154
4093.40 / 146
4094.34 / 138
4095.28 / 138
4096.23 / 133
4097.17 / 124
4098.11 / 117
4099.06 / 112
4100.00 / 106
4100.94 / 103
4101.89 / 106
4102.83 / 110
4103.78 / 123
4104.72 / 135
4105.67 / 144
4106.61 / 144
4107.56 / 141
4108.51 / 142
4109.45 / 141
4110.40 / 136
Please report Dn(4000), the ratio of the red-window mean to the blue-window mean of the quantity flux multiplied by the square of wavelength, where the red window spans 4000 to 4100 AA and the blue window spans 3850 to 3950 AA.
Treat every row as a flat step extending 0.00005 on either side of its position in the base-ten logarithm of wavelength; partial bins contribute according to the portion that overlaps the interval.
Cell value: 1.90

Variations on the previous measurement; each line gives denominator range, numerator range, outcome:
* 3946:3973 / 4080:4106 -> 1.91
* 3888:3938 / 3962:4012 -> 1.33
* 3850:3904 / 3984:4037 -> 1.87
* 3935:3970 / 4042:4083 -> 1.89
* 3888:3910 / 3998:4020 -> 1.62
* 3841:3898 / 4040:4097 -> 1.98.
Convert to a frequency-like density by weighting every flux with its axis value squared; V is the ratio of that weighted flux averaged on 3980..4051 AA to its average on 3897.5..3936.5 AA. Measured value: 1.77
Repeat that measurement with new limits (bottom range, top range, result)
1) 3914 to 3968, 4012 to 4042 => 2.09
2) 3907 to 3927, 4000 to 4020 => 1.57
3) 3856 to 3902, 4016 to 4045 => 2.02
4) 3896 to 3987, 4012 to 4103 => 1.77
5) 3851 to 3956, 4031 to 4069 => 1.84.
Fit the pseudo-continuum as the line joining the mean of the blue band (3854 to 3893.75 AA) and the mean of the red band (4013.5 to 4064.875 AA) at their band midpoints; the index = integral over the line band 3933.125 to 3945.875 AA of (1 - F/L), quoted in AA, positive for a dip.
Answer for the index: 5.5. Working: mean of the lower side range 75.5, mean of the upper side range 145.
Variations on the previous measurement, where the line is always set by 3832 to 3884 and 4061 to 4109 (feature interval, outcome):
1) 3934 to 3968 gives 7.36 AA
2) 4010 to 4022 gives -4.40 AA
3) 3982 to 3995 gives -2.09 AA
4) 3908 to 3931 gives -0.57 AA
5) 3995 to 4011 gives -3.29 AA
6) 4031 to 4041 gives -2.34 AA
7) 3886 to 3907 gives -2.55 AA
